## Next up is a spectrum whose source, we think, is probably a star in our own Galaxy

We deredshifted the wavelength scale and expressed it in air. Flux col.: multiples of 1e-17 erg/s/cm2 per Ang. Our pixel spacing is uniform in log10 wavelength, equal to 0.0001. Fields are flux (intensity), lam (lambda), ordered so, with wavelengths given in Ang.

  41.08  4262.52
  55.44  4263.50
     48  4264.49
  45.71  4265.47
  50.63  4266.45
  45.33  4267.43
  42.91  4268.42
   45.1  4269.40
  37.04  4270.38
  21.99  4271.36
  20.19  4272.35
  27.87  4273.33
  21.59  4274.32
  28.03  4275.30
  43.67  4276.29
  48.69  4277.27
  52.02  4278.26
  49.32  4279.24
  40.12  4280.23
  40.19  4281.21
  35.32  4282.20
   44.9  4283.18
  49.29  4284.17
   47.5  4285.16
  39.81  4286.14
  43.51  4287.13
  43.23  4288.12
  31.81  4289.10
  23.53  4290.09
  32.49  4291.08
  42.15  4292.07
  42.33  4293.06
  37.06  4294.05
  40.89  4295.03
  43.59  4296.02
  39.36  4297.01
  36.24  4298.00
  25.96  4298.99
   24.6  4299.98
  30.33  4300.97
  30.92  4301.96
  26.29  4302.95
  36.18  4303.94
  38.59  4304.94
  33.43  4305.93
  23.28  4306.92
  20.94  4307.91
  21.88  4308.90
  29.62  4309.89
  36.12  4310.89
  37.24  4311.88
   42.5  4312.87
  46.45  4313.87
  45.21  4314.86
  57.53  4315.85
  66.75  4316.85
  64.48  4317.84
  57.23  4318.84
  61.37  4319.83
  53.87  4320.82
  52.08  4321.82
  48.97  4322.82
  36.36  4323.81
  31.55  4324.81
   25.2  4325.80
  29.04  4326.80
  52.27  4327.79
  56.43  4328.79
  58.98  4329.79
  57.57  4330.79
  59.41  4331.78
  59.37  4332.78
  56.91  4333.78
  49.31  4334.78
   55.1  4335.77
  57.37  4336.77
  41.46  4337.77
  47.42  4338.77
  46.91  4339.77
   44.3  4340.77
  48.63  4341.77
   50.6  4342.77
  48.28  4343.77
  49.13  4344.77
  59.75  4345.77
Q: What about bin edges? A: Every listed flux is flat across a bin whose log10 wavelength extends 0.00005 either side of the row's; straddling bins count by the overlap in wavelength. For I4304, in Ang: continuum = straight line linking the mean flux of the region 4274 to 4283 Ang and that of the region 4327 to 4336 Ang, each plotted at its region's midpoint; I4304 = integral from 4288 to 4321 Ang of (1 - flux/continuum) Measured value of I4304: 6.4 Ang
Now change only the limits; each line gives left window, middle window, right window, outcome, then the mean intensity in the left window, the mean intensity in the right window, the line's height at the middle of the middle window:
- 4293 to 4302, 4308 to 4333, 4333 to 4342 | -1.80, 35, 50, 43.6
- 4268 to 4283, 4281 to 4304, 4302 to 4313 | -2.00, 37.1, 31.1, 33.9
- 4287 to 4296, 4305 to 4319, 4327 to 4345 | 1.05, 37.5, 51.9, 44.1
